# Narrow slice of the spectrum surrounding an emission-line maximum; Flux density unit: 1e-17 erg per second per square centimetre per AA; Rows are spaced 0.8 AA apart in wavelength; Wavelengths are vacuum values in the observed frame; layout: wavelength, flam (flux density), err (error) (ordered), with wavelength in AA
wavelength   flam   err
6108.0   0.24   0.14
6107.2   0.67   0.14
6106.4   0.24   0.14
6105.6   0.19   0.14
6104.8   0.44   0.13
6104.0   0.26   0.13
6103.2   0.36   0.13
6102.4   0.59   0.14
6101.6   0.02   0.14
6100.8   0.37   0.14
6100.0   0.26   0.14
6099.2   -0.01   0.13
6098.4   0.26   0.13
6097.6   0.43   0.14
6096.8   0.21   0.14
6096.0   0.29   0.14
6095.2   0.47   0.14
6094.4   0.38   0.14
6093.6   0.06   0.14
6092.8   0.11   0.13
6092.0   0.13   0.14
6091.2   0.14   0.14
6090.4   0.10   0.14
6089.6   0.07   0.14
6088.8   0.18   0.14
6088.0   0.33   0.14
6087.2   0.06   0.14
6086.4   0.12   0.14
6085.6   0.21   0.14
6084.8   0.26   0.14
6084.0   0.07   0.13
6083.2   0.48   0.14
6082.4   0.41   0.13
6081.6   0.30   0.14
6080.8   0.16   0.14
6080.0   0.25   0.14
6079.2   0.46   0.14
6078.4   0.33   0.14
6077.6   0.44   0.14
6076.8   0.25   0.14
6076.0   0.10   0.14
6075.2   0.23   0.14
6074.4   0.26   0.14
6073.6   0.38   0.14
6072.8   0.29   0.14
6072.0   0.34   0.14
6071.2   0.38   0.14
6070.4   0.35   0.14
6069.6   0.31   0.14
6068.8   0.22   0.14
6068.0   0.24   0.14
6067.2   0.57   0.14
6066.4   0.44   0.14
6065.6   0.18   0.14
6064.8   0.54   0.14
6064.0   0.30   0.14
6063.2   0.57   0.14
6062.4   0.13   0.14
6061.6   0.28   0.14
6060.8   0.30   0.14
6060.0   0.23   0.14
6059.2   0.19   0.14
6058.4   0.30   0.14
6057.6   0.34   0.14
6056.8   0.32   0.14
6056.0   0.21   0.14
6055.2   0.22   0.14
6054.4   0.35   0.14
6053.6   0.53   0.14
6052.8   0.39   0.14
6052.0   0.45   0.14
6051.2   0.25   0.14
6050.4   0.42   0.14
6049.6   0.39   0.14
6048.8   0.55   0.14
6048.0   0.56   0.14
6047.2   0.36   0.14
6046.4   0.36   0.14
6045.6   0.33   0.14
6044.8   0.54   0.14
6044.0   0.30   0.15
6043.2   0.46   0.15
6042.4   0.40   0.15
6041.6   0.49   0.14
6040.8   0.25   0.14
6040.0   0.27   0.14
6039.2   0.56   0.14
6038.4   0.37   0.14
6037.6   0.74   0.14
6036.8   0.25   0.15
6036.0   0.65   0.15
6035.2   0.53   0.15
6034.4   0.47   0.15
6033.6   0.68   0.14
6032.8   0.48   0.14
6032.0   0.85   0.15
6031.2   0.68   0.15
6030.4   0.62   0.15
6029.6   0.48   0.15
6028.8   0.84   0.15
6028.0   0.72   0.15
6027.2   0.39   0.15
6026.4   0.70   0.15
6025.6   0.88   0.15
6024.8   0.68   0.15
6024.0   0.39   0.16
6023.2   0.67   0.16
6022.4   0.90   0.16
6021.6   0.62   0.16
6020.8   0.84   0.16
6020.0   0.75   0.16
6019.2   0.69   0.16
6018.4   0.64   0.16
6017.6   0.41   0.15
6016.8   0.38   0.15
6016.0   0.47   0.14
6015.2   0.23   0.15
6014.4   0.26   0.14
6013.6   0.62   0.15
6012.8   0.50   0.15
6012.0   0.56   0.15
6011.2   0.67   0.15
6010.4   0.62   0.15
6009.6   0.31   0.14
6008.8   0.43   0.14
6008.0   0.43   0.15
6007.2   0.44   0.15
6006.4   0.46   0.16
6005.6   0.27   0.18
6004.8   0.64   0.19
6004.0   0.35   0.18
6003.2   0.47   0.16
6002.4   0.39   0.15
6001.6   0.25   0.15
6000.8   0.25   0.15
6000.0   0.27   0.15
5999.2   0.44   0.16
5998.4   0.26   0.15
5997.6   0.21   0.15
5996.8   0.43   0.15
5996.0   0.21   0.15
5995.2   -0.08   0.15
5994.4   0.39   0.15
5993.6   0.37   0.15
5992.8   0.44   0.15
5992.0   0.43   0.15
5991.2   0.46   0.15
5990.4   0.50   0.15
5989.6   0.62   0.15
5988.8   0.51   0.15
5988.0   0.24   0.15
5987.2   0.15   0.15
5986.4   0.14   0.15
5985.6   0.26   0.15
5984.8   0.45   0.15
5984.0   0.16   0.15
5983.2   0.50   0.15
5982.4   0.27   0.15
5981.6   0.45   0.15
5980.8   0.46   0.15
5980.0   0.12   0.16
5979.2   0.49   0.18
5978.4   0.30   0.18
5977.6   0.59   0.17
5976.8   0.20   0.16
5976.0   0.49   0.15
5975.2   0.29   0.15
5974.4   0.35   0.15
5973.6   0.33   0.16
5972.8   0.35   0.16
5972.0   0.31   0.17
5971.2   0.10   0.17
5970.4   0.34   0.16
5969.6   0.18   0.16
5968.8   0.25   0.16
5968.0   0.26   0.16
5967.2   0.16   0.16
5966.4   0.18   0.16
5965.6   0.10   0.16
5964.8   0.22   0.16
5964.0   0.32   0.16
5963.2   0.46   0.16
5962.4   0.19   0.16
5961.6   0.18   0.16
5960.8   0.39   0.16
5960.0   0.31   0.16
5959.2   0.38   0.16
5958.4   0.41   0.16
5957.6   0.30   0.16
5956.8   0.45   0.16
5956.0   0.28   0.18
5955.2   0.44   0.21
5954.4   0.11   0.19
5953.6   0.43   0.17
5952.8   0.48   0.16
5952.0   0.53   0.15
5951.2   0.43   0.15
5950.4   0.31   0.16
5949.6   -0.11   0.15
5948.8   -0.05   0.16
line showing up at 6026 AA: C III]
